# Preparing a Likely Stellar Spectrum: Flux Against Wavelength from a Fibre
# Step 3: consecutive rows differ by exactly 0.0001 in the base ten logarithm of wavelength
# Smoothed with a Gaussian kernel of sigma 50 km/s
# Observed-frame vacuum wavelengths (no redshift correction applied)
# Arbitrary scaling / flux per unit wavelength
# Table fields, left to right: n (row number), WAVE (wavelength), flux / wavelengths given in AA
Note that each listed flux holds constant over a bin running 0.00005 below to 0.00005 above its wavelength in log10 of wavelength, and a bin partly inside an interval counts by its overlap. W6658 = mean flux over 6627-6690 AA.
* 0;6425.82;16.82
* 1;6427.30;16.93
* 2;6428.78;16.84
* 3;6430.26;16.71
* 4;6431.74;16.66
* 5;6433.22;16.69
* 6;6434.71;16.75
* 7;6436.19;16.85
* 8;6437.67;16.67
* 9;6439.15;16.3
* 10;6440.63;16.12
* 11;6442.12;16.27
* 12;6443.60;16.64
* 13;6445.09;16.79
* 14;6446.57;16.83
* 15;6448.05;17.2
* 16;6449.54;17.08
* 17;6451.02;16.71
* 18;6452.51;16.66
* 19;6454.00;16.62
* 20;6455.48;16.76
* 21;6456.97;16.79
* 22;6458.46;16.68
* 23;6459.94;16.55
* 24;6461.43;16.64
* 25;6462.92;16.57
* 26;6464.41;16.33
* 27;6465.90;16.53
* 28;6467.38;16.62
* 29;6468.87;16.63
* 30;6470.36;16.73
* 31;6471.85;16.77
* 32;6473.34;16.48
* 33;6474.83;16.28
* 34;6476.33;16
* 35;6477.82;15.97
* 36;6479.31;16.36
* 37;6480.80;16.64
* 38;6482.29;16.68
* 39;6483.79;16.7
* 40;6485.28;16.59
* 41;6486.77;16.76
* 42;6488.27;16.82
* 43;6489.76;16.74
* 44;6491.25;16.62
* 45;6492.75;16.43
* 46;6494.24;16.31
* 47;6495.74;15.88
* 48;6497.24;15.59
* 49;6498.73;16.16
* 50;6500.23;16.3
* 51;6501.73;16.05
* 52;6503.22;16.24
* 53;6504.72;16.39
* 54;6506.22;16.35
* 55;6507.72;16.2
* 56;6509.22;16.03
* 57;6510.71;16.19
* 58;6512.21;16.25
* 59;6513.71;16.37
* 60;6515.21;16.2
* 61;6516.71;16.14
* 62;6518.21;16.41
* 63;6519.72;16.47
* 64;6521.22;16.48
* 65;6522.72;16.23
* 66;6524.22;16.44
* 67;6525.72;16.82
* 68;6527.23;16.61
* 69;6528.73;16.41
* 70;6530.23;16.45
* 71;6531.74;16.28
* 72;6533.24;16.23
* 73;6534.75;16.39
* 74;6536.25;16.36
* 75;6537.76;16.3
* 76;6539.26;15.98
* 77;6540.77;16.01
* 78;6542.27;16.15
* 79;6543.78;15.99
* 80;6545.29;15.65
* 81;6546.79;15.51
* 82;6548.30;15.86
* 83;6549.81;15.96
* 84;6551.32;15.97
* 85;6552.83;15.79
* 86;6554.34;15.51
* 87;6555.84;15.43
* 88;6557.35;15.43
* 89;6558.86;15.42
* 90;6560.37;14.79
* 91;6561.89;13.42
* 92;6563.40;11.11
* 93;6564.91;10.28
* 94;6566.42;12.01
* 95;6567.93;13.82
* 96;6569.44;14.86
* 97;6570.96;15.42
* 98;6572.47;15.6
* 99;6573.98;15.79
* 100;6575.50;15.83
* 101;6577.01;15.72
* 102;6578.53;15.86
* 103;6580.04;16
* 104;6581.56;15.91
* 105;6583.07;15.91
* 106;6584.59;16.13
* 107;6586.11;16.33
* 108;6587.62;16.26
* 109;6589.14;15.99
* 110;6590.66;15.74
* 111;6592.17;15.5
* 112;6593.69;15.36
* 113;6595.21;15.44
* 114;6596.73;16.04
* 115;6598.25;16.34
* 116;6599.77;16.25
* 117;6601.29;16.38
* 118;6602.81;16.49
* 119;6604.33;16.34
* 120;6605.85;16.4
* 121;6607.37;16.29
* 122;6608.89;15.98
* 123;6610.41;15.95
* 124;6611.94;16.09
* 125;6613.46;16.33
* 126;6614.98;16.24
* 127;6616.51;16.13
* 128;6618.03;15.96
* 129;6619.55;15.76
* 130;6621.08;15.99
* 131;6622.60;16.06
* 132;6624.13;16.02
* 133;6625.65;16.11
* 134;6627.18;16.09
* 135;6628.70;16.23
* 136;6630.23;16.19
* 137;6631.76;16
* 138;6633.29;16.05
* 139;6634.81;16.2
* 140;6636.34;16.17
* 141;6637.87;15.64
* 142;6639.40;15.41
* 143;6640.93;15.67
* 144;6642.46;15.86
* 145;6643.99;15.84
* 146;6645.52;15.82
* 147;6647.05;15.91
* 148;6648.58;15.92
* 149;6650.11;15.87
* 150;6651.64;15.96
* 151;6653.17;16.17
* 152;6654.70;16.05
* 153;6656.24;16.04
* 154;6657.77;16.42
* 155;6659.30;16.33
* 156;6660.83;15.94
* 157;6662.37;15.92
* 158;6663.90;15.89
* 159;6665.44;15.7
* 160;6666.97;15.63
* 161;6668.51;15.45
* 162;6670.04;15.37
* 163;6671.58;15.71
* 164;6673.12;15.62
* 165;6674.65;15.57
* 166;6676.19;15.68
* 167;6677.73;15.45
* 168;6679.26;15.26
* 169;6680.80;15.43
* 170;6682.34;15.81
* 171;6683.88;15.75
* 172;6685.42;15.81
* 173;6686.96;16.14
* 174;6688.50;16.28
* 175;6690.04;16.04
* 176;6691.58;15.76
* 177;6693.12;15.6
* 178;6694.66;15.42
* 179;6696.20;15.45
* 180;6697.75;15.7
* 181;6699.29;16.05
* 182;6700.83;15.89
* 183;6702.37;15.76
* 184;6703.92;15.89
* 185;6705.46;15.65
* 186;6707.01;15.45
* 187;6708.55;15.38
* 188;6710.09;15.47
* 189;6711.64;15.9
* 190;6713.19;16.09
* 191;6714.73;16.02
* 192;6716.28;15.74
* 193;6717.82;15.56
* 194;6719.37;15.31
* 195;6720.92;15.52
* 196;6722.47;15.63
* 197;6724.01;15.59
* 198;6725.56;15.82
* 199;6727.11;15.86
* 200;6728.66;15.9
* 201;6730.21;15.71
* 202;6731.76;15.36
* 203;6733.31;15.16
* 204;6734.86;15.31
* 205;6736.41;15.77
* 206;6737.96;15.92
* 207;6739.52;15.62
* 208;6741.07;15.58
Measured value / 15.9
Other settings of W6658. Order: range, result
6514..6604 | 15.7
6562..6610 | 15.4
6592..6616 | 16.1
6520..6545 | 16.3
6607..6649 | 16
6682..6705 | 15.8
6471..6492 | 16.5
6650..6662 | 16.1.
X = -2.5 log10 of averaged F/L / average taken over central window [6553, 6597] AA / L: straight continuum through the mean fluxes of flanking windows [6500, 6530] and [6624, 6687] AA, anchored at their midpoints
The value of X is 0.07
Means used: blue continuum 16.3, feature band 15.1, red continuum 15.9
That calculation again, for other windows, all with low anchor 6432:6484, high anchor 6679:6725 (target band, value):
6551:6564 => 0.10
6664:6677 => 0.02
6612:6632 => -0.01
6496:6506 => 0.02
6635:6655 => 0.00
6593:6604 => 0.00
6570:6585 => 0.03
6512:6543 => 0.00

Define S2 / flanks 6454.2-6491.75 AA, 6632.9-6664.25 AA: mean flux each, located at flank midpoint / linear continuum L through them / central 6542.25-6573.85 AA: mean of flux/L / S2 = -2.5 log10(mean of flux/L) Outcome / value 0.11 mag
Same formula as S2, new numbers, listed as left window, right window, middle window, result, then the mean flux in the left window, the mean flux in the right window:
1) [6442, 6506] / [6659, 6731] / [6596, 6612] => -0.01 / 16.5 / 15.7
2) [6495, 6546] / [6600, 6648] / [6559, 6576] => 0.16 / 16.2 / 16.1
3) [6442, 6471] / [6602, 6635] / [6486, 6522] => 0.01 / 16.7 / 16.1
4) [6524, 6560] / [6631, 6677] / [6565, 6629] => 0.01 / 16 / 15.9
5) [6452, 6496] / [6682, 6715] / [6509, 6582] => 0.05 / 16.5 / 15.8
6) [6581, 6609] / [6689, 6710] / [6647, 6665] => -0.01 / 16.1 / 15.7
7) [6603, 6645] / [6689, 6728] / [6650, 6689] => 0.00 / 16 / 15.7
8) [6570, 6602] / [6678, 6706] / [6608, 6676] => -0.01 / 15.9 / 15.8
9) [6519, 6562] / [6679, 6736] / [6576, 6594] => 0.00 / 16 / 15.7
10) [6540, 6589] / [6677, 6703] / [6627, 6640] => -0.03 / 15.2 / 15.7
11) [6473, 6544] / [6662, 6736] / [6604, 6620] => -0.01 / 16.3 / 15.7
